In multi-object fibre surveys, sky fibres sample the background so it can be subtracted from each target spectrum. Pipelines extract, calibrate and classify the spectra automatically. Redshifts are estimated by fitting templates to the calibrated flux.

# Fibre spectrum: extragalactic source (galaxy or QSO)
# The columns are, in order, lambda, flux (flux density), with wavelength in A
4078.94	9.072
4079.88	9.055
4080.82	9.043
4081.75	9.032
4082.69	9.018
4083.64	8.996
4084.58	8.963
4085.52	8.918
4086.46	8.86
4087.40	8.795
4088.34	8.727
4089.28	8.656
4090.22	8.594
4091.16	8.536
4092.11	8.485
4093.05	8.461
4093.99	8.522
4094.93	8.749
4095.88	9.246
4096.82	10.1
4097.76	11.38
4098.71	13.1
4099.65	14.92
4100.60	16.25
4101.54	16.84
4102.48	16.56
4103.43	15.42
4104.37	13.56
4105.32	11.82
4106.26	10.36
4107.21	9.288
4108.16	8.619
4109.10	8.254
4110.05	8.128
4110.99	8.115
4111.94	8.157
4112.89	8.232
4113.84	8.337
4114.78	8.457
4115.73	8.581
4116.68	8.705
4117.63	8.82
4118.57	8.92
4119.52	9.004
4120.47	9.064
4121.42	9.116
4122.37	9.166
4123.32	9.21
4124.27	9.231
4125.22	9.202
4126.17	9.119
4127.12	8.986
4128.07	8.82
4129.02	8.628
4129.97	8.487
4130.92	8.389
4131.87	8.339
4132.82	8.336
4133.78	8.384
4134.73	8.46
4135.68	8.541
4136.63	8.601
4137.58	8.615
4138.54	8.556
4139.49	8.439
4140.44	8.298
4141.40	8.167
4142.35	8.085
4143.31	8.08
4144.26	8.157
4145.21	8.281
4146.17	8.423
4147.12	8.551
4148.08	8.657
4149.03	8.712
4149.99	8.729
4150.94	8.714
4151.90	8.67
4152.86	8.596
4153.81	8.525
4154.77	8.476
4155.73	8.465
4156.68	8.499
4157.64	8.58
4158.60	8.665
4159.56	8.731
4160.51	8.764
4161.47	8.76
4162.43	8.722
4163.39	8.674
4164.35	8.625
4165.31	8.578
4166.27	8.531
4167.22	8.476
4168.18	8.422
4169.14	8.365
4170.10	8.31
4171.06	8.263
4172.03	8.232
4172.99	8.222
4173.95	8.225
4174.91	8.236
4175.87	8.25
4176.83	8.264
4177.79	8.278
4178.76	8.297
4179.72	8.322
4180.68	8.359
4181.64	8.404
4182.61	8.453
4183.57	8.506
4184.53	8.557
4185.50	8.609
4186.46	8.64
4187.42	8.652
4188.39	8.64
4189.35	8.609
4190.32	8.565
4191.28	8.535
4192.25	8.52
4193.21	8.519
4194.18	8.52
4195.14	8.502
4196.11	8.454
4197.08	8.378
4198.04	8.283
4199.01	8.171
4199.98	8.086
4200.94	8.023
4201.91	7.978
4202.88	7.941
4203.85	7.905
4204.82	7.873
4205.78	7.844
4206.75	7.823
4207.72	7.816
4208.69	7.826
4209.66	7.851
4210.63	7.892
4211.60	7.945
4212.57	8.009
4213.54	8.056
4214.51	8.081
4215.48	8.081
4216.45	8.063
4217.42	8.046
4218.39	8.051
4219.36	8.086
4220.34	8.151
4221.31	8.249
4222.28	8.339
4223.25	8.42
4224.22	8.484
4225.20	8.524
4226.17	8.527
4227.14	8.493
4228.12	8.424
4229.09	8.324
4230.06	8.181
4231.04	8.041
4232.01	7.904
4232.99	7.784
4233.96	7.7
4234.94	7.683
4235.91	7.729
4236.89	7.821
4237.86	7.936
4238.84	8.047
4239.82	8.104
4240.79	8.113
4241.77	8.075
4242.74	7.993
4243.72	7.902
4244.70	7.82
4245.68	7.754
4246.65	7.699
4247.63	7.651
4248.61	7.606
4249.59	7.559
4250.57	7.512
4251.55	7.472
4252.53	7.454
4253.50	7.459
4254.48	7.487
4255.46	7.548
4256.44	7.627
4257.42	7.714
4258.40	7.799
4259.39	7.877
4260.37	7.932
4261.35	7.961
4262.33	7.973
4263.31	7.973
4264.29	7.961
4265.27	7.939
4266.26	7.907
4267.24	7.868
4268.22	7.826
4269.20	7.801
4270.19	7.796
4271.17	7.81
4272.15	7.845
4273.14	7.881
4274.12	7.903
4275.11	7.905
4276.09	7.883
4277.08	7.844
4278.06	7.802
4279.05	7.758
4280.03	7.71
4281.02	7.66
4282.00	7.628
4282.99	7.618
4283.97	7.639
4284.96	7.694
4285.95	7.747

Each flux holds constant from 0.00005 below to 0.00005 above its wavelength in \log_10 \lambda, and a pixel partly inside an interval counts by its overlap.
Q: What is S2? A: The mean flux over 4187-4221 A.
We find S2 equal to 8.16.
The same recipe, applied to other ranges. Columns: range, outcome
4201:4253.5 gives 7.97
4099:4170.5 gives 9.22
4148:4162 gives 8.64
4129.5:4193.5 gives 8.47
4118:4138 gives 8.8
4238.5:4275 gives 7.8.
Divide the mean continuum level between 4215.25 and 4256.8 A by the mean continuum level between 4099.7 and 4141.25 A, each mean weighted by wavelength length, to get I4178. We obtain 0.8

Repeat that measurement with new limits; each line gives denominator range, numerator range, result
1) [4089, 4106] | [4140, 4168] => 0.73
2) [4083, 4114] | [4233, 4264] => 0.75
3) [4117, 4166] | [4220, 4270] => 0.92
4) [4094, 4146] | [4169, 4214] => 0.86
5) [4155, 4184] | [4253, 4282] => 0.92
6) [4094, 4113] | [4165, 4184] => 0.74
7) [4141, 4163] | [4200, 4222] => 0.94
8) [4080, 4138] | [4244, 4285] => 0.81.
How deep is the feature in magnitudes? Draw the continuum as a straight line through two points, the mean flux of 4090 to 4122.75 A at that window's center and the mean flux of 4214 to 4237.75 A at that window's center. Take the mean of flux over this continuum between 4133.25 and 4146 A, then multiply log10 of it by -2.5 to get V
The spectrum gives 0.16 mag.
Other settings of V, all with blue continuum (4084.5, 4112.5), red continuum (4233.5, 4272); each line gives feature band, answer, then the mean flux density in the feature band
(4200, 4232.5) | 0.04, 8.1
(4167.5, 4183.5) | 0.10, 8.31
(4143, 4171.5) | 0.11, 8.54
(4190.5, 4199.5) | 0.05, 8.44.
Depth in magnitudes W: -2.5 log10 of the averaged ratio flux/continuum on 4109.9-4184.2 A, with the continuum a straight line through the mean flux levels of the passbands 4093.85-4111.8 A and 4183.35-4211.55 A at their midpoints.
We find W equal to 0.17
